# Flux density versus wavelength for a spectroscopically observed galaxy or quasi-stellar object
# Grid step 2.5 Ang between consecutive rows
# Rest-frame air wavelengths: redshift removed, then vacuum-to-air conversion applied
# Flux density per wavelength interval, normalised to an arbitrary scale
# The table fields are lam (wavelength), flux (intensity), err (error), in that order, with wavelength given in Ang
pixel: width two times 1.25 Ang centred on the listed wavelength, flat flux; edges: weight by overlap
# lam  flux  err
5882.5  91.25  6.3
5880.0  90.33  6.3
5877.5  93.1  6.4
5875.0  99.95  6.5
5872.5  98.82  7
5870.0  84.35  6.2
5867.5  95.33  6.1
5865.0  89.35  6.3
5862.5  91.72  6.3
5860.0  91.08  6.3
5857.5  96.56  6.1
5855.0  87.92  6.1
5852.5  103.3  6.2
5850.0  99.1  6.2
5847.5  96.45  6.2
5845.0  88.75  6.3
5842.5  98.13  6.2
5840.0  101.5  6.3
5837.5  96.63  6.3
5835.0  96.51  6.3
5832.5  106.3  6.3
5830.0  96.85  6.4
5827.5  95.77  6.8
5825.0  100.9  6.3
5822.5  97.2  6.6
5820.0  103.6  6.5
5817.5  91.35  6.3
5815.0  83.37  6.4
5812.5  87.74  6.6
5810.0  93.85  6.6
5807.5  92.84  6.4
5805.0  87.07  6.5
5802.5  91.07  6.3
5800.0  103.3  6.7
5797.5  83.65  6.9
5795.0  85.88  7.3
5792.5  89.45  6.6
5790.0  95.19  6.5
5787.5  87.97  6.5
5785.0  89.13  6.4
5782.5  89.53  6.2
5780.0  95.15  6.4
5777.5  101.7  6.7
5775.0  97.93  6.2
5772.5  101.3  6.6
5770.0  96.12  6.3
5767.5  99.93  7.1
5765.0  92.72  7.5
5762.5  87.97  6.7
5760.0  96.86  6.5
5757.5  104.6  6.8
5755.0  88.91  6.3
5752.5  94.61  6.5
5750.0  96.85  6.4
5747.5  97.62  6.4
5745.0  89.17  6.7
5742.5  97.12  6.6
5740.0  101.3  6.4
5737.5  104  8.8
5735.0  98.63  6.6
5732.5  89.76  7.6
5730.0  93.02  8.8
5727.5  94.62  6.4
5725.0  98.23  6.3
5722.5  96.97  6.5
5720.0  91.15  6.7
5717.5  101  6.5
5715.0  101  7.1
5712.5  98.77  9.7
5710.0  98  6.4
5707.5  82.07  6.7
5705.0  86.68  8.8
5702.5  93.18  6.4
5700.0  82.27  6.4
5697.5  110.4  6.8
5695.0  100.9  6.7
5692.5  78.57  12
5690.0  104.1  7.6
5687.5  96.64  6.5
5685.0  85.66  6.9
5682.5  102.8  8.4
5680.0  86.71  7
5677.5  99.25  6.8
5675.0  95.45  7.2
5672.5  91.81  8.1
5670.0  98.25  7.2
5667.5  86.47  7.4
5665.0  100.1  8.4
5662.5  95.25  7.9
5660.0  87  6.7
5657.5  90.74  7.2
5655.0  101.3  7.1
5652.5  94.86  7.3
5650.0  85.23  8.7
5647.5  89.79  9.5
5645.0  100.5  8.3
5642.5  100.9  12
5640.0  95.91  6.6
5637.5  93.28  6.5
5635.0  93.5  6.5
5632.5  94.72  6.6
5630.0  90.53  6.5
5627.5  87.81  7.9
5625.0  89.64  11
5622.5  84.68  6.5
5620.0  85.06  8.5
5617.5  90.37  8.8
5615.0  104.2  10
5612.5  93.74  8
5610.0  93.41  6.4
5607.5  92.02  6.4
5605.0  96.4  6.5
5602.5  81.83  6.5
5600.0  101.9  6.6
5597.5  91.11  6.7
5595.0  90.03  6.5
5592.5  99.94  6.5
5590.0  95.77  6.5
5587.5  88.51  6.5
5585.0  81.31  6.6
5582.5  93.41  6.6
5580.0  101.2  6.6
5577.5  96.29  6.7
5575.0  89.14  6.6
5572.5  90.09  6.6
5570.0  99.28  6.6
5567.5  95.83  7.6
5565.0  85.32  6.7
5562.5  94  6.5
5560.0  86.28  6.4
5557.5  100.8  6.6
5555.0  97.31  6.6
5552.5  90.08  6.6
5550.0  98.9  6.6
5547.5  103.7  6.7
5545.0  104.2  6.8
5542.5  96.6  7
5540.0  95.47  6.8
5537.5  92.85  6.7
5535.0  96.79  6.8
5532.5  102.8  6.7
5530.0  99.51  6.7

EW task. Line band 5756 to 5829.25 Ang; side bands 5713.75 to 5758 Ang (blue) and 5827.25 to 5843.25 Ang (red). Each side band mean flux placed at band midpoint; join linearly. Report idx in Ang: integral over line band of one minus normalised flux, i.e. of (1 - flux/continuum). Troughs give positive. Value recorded 3.0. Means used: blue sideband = 96.5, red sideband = 99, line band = 93.9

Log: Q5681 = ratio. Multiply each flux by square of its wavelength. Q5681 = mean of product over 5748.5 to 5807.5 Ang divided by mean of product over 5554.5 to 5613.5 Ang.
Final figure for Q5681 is 1.08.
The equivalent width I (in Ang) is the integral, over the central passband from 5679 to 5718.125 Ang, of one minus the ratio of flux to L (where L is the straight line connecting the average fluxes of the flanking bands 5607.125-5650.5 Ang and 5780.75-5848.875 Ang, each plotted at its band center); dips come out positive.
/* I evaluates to -0.50 Ang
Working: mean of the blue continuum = 92.7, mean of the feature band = 94.2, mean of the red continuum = 93.7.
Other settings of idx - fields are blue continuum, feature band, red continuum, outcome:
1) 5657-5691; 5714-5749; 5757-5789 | -0.7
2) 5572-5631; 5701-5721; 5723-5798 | 0.0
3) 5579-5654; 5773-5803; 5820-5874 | 0.8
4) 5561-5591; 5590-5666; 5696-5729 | 0.2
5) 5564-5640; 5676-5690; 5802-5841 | -0.2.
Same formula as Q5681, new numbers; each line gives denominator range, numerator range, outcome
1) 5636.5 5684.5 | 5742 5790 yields 1.04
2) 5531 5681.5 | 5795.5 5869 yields 1.09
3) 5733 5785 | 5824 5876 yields 1.03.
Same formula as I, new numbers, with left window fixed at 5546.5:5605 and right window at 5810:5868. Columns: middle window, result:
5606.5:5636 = 0.72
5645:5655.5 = 0.11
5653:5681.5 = 0.08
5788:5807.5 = 0.88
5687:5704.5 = -0.06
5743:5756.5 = 0.14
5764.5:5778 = -0.49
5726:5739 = -0.20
